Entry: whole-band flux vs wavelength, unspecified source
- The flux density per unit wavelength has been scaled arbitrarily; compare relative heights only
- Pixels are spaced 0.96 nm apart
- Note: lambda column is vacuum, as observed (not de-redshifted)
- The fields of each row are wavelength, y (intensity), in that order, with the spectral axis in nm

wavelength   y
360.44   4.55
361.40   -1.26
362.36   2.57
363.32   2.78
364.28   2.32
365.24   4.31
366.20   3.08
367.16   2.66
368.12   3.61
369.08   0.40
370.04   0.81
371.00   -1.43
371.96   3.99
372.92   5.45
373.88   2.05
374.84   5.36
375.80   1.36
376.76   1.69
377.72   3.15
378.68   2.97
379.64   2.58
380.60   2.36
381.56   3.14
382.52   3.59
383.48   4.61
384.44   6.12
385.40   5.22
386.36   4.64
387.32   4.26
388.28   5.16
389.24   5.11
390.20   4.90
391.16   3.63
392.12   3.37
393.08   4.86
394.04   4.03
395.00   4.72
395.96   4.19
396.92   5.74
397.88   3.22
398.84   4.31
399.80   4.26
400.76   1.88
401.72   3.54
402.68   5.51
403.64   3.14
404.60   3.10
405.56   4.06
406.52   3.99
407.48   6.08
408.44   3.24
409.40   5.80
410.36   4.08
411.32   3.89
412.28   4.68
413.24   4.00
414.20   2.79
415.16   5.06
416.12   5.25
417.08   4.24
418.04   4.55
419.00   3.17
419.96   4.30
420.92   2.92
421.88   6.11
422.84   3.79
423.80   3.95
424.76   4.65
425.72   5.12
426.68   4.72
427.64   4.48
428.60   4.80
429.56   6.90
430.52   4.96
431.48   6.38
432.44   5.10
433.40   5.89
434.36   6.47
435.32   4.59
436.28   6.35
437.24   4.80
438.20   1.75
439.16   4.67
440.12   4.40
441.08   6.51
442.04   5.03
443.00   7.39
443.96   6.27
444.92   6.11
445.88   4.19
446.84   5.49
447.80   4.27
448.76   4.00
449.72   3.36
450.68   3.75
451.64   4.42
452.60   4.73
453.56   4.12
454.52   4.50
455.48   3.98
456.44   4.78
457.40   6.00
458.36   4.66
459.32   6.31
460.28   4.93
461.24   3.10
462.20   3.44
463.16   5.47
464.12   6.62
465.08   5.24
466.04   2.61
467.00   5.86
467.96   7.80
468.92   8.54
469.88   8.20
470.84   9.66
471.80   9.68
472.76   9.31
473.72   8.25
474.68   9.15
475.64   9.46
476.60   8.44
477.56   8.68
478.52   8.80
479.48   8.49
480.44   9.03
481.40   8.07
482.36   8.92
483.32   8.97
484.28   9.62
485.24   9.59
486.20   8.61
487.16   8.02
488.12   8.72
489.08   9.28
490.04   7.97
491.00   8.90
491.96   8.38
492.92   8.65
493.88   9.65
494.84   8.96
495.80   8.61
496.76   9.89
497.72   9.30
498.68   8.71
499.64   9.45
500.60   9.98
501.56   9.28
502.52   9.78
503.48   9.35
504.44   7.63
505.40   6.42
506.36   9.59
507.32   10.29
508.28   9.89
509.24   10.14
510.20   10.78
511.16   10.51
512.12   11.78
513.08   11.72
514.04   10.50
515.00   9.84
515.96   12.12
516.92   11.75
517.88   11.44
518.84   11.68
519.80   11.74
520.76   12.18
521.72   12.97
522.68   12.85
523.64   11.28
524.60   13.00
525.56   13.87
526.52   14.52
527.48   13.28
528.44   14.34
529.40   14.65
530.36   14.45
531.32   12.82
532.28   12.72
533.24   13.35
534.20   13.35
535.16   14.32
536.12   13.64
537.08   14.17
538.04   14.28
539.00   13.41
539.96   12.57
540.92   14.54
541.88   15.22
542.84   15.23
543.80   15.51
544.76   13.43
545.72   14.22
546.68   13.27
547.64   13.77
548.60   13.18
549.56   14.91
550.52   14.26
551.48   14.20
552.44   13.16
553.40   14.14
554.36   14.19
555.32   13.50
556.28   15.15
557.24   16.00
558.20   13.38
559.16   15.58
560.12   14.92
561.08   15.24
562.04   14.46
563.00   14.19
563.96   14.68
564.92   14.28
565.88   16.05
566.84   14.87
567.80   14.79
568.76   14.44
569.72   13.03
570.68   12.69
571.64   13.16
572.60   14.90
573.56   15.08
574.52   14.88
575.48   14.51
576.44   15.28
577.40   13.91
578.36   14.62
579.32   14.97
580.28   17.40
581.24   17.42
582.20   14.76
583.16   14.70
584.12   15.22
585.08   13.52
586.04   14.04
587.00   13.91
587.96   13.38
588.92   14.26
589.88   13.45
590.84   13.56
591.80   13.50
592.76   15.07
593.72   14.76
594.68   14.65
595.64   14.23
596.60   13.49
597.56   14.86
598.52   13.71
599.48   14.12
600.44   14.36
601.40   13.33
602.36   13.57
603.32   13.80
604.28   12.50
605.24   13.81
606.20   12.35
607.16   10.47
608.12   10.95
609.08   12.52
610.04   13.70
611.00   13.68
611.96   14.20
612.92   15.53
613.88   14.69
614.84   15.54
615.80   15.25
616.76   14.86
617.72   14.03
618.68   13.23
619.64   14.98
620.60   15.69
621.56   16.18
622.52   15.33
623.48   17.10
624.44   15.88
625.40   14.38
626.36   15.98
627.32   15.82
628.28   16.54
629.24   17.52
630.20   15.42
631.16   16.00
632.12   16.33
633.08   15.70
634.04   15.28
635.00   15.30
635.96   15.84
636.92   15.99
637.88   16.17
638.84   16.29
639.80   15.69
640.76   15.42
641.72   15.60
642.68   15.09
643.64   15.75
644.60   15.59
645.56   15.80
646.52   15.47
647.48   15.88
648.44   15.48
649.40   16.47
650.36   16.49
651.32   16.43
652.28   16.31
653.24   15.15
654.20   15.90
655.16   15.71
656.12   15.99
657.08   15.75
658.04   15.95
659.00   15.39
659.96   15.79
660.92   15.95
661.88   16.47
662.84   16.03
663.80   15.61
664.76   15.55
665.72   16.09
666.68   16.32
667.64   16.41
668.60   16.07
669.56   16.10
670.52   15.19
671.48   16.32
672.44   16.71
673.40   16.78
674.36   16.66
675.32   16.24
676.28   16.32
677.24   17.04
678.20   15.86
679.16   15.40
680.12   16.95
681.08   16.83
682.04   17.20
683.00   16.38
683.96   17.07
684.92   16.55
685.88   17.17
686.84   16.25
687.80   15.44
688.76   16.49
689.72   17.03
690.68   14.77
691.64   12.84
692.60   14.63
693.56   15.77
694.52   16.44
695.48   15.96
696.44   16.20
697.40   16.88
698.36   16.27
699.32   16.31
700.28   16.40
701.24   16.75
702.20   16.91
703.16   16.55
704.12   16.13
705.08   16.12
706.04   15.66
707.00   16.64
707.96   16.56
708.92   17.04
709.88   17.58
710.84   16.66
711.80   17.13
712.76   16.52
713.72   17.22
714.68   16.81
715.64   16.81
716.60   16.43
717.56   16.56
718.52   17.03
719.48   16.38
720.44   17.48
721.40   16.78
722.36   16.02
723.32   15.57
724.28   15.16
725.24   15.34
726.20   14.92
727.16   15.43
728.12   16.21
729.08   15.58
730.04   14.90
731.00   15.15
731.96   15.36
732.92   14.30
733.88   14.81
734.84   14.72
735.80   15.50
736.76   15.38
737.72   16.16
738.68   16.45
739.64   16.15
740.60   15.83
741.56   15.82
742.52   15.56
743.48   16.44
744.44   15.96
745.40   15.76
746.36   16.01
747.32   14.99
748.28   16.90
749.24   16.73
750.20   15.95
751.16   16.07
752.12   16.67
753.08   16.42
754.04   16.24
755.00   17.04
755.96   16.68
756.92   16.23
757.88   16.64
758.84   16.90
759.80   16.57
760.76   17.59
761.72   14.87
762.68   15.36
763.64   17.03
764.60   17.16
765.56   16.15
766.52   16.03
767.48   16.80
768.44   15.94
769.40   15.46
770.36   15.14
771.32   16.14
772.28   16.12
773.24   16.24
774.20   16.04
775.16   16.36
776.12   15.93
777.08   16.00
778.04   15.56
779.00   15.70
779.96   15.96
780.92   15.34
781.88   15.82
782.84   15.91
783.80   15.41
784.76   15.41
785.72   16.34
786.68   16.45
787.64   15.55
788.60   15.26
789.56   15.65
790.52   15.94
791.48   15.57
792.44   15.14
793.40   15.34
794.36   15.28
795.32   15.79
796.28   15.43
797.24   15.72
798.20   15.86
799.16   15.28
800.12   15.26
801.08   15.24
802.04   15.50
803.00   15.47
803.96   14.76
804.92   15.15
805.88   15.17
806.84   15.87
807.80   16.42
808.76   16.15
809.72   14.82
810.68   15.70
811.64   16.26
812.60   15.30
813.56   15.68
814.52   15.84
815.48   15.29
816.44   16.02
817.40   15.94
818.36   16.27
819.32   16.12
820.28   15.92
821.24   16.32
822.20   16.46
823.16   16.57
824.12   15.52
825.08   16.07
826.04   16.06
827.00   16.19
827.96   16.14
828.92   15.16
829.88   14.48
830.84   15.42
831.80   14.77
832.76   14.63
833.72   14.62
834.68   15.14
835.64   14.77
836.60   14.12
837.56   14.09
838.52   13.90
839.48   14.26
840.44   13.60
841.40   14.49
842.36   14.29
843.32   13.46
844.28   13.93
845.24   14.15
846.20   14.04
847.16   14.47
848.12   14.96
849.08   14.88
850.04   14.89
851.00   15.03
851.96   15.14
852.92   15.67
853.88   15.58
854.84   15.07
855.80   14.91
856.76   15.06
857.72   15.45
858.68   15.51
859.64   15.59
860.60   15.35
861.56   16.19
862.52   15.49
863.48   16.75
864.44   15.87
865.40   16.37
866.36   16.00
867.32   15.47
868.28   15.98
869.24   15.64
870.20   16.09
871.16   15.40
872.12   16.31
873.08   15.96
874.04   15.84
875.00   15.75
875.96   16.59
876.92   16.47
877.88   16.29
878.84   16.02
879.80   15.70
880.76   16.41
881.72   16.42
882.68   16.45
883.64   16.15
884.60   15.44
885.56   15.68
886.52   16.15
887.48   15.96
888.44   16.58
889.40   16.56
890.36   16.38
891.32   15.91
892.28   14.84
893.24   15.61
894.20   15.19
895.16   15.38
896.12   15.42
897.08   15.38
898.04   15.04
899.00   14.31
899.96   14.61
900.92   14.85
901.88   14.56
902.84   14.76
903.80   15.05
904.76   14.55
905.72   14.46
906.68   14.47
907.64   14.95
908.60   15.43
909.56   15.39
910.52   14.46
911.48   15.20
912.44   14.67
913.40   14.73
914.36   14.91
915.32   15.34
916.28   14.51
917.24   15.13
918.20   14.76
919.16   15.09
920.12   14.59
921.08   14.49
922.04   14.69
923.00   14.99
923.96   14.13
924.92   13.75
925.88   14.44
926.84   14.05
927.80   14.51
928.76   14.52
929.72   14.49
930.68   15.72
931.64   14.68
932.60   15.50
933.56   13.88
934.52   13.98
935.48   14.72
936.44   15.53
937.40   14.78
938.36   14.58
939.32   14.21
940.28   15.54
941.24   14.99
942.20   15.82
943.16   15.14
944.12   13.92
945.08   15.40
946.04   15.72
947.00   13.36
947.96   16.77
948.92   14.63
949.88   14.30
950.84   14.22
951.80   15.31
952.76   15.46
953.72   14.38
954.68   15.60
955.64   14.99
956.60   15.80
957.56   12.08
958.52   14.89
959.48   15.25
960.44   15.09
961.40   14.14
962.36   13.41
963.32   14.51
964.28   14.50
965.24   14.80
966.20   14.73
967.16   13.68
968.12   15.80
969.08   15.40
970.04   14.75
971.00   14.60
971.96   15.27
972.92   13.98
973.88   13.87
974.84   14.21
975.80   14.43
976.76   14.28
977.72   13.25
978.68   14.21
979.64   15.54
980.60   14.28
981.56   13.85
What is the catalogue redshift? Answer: 0.174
